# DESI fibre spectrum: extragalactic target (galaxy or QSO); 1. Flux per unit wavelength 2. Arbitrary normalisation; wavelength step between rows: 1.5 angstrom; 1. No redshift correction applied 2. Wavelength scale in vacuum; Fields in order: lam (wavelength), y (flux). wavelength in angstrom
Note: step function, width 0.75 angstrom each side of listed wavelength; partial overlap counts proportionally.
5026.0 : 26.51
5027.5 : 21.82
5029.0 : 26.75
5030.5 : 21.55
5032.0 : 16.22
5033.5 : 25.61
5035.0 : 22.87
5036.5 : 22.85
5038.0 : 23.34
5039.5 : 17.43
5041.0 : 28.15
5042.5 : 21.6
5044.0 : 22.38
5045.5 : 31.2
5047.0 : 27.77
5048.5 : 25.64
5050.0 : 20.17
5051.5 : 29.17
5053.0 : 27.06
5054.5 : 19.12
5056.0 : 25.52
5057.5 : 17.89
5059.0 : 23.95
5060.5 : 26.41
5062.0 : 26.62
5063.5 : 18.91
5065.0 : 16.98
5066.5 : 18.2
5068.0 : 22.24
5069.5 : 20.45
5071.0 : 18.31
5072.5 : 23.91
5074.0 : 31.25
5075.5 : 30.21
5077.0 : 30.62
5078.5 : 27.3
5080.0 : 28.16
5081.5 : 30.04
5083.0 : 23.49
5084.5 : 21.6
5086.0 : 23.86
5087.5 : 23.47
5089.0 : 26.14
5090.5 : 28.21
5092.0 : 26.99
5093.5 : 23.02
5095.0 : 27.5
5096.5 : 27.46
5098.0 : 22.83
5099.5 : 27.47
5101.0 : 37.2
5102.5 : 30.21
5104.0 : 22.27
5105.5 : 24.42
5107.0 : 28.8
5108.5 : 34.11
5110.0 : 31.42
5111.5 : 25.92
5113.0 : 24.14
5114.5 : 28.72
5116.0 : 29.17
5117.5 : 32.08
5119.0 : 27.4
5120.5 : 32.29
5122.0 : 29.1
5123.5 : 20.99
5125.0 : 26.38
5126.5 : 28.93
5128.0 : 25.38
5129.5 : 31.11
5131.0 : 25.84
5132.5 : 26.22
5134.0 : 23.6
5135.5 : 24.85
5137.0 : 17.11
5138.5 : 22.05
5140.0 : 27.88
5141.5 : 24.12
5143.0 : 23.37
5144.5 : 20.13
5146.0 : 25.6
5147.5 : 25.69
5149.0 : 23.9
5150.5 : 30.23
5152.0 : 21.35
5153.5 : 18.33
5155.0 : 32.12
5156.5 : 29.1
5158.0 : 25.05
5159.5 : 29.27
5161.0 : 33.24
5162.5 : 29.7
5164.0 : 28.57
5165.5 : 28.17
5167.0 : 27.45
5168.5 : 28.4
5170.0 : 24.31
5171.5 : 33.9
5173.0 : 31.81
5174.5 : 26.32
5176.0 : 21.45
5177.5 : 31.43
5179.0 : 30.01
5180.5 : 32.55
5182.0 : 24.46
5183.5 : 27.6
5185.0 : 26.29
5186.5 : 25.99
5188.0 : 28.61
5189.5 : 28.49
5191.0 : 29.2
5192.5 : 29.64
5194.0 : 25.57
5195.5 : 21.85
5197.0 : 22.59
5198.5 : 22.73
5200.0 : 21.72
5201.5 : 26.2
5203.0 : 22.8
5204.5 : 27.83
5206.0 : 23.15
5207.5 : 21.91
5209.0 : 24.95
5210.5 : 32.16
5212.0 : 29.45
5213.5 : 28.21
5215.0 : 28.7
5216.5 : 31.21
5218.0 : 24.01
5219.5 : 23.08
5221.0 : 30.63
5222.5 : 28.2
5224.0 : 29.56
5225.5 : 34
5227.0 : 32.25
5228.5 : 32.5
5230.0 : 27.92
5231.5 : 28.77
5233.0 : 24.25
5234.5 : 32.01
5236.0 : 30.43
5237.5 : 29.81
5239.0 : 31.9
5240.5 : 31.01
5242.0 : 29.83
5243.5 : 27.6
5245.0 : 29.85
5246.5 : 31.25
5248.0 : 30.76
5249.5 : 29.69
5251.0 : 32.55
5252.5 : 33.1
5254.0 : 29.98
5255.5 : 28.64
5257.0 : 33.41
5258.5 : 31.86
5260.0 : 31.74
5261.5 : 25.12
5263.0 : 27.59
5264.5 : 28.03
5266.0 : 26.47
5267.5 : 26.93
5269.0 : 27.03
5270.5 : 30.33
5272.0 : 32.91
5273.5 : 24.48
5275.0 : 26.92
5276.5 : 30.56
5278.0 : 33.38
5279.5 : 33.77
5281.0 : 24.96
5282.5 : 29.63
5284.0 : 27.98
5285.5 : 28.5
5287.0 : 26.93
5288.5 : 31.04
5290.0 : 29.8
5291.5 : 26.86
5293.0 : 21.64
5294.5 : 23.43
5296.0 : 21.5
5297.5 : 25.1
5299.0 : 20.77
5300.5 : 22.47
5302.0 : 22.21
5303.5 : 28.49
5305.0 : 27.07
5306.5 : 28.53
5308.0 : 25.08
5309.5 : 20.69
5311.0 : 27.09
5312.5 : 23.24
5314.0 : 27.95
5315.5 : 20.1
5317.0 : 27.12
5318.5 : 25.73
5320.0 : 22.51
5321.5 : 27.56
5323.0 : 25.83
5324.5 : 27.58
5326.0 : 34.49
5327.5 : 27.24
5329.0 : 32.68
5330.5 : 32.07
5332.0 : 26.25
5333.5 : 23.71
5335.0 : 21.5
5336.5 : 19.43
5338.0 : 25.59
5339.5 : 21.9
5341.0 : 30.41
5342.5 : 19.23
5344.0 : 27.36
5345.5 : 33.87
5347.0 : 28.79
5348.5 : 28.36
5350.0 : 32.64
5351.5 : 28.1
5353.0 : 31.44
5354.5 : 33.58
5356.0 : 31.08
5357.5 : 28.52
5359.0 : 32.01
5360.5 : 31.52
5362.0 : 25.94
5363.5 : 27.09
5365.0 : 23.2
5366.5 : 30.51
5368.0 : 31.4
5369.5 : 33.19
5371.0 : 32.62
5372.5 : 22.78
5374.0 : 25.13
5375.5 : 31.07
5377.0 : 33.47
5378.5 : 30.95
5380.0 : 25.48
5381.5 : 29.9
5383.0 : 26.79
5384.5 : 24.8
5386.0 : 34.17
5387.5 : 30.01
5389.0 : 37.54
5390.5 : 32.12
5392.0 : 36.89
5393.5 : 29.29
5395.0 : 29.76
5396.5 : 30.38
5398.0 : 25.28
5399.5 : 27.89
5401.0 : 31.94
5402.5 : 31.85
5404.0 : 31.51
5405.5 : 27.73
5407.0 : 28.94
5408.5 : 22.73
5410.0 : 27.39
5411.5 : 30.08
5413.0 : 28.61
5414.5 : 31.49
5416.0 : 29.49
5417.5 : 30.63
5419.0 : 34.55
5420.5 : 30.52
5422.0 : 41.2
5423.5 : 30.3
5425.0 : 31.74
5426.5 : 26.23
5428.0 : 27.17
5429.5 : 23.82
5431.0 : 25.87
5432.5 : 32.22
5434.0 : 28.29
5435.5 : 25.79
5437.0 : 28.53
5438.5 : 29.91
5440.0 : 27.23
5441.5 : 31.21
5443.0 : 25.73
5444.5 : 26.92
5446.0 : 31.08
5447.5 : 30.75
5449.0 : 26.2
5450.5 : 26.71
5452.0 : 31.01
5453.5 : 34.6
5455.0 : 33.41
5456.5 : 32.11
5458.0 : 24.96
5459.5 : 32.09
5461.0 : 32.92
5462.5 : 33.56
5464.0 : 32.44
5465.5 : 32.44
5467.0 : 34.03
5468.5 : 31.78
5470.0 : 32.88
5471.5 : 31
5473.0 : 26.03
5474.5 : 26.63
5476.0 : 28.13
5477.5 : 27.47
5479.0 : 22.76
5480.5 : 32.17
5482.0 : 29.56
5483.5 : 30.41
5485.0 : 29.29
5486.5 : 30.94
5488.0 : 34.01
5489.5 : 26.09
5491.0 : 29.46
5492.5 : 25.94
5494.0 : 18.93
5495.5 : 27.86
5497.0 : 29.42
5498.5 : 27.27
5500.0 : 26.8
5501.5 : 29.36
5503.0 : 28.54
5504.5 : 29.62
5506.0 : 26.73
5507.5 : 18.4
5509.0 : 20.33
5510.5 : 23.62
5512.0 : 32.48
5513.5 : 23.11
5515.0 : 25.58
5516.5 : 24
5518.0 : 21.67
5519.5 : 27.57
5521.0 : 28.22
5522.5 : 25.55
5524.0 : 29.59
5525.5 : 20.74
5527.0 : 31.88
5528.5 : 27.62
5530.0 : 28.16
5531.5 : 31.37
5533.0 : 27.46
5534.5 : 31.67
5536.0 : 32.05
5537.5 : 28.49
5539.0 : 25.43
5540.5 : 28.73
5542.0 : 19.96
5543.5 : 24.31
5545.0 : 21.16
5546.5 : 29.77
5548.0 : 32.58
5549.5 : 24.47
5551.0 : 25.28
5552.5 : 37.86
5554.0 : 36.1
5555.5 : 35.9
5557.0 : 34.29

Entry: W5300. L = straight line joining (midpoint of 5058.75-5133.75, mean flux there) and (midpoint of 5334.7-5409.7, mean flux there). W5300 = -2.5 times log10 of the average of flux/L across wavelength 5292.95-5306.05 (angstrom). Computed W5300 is 0.19 mag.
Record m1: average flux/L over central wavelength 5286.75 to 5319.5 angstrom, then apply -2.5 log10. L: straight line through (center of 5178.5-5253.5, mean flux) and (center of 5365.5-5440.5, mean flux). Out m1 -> 0.15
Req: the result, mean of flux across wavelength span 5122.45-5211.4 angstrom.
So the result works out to 26.3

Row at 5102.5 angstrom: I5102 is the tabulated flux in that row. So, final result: 30.21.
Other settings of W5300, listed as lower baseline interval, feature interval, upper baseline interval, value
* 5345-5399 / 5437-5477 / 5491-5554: -0.071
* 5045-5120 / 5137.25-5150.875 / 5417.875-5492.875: 0.094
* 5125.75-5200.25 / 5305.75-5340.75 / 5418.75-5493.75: 0.095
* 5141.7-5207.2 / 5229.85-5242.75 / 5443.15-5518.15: -0.101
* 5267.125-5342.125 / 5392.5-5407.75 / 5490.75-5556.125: -0.105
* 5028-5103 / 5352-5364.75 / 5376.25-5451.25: -0.038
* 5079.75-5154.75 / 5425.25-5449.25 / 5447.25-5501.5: 0.042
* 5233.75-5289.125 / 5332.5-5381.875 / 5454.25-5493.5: 0.061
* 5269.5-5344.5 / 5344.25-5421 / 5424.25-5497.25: -0.079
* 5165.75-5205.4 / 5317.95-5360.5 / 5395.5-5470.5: 0.033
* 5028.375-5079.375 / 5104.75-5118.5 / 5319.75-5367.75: -0.169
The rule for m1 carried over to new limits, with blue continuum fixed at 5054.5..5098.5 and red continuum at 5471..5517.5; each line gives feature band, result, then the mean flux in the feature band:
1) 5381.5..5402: -0.16 mag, 30.5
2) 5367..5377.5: -0.14 mag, 29.9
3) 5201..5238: -0.11 mag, 28.2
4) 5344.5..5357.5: -0.17 mag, 30.8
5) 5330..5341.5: 0.05 mag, 24.8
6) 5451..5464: -0.18 mag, 31.8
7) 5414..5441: -0.12 mag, 29.7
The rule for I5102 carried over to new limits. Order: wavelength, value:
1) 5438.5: 29.91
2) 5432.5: 32.22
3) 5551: 25.28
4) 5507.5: 18.4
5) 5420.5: 30.52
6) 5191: 29.2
